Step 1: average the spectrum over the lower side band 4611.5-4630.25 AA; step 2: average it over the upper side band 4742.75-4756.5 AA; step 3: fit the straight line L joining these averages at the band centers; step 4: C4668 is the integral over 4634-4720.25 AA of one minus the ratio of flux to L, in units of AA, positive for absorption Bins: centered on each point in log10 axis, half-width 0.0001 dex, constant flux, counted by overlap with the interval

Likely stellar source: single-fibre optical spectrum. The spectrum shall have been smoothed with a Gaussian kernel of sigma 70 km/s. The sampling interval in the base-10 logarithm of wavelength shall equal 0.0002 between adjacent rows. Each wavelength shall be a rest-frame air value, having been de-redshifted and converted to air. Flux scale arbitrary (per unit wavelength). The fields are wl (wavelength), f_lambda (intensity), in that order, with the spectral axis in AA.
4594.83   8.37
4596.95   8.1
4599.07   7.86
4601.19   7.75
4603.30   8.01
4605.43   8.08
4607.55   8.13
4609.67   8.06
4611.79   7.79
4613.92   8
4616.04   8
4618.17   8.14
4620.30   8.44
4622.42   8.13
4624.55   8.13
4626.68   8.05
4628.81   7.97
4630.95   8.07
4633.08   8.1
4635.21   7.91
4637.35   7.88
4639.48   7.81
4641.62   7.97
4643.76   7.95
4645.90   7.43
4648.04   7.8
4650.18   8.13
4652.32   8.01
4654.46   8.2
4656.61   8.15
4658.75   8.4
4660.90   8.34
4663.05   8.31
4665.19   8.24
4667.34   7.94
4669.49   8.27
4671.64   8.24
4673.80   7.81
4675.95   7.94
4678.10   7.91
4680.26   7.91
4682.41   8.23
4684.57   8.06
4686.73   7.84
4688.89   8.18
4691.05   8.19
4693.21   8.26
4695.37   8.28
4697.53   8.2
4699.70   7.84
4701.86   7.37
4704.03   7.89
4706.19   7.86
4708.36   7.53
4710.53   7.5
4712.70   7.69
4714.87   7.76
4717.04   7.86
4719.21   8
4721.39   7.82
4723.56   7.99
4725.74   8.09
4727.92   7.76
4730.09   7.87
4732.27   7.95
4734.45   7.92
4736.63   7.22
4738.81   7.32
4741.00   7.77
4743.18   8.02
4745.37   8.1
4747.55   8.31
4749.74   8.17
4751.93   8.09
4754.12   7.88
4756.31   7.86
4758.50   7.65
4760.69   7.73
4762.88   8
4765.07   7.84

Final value 1.1 AA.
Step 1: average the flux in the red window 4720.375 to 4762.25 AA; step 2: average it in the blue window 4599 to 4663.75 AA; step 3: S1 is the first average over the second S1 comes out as 0.98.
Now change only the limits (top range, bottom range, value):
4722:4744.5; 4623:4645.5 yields 0.98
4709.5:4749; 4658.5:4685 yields 0.97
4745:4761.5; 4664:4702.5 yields 0.99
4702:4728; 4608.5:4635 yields 0.97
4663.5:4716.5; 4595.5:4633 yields 0.99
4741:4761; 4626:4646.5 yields 1.01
